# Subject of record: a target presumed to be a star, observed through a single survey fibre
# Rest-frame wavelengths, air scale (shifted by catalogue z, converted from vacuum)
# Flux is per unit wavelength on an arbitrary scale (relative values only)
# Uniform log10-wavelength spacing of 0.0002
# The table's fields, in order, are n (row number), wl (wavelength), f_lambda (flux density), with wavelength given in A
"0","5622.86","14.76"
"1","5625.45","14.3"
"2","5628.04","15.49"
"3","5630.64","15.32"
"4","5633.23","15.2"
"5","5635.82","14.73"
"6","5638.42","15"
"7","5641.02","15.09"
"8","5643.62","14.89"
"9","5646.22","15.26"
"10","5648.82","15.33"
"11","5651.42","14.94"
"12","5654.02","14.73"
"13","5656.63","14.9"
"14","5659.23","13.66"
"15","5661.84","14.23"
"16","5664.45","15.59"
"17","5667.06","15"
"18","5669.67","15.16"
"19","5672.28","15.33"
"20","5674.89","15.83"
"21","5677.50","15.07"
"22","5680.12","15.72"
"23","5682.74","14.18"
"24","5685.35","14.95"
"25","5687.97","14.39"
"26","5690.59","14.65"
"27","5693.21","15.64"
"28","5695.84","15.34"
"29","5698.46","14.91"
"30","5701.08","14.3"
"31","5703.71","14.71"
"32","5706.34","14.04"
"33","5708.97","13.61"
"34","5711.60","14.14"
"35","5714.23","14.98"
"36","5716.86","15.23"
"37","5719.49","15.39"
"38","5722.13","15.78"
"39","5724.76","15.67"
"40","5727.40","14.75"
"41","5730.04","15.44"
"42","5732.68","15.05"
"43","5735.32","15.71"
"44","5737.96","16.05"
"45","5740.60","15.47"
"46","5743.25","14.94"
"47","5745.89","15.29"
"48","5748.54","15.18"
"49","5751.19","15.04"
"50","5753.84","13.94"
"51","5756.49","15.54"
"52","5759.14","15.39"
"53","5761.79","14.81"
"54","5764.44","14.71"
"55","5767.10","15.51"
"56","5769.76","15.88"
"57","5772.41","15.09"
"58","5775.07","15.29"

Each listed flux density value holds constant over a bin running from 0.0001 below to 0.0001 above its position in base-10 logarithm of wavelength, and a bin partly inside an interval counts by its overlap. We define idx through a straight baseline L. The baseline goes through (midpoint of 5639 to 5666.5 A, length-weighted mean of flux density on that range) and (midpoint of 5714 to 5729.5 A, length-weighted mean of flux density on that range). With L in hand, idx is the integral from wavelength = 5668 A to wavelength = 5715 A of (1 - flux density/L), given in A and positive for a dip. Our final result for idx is 0.9 A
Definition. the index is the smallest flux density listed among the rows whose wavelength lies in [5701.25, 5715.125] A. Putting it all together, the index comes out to 13.61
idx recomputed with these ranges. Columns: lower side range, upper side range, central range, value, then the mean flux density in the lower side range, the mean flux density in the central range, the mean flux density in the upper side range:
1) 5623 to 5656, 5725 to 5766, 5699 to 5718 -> 0.8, 15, 14.4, 15.2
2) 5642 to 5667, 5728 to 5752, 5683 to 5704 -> 0.3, 14.8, 14.8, 15.3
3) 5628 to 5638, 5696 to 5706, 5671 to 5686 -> -0.4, 15.1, 15.2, 14.7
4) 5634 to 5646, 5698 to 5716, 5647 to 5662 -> 0.2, 15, 14.7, 14.4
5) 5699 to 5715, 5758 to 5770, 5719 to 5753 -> -1.4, 14.3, 15.3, 15.2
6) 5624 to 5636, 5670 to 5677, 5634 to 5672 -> 0.9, 15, 14.9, 15.5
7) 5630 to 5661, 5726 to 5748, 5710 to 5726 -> 0.1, 14.9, 15.2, 15.3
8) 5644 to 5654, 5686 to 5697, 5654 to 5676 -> 0.2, 15.1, 14.9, 15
